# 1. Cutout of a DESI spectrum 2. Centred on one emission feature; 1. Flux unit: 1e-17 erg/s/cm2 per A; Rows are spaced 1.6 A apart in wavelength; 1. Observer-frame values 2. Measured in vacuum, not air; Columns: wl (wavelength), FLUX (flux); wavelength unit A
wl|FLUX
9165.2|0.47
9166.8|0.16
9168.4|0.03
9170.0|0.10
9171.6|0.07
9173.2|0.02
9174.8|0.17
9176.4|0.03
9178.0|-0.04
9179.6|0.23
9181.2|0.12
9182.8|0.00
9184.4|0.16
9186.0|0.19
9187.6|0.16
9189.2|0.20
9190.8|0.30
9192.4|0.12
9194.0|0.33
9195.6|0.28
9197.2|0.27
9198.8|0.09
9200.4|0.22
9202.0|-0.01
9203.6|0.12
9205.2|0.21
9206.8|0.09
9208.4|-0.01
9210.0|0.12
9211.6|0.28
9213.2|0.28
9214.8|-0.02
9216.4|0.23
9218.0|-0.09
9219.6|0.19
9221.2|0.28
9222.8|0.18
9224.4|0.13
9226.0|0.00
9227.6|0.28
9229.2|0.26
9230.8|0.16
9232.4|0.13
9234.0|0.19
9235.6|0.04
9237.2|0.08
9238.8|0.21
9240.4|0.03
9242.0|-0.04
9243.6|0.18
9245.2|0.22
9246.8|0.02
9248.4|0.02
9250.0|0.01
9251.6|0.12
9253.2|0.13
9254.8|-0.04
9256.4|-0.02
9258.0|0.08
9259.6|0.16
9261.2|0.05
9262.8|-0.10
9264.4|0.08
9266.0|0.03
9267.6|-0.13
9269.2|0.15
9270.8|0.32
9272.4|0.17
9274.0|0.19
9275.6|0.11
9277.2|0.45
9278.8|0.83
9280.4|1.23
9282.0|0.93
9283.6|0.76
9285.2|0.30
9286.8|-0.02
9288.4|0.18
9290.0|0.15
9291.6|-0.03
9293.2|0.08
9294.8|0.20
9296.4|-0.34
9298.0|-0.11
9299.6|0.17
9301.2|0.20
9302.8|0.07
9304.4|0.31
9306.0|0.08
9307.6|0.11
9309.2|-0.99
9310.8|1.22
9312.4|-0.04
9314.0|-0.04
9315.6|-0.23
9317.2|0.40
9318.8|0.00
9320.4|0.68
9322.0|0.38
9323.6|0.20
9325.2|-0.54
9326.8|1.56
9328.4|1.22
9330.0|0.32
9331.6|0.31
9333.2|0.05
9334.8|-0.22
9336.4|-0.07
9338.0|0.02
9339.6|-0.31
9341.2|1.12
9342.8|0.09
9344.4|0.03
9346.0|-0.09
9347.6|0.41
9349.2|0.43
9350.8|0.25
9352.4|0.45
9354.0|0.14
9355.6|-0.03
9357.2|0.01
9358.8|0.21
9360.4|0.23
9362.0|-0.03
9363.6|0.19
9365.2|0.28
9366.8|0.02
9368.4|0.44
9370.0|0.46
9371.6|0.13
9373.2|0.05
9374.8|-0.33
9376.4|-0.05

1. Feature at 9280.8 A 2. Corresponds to Hbeta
